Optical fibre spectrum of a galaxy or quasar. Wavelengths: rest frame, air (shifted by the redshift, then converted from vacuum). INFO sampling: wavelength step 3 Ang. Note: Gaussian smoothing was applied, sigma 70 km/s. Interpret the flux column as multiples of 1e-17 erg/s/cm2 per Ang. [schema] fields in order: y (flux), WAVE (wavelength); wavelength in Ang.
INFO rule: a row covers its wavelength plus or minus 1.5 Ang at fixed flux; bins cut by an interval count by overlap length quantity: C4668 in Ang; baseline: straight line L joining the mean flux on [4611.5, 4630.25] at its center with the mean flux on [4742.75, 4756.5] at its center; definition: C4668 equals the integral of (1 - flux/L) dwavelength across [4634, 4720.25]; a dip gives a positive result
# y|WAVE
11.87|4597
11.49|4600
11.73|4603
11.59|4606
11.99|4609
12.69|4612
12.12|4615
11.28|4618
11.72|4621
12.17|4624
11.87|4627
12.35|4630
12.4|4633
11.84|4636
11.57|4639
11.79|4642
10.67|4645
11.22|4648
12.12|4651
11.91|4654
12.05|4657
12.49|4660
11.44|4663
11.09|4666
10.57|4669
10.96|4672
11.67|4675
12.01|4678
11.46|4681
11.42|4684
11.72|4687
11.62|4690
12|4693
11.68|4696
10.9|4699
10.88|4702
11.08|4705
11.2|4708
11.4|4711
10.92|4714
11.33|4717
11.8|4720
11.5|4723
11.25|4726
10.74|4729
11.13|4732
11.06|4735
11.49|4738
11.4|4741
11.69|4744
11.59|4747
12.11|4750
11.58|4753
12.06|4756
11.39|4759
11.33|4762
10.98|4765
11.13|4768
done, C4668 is 3.0 Ang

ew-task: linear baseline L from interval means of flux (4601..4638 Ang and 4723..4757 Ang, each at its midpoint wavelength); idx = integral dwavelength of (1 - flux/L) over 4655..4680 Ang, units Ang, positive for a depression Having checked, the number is 0.5 Ang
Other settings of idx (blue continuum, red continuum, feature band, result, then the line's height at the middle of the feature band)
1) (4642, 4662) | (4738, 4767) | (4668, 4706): 0.9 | 11.7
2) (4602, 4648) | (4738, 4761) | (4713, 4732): 0.7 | 11.7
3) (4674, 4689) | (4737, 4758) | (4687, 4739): 1.7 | 11.7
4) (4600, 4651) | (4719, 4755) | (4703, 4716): 0.4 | 11.5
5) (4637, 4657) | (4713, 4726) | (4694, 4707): 0.3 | 11.4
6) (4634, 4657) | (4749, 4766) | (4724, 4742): 0.6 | 11.6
